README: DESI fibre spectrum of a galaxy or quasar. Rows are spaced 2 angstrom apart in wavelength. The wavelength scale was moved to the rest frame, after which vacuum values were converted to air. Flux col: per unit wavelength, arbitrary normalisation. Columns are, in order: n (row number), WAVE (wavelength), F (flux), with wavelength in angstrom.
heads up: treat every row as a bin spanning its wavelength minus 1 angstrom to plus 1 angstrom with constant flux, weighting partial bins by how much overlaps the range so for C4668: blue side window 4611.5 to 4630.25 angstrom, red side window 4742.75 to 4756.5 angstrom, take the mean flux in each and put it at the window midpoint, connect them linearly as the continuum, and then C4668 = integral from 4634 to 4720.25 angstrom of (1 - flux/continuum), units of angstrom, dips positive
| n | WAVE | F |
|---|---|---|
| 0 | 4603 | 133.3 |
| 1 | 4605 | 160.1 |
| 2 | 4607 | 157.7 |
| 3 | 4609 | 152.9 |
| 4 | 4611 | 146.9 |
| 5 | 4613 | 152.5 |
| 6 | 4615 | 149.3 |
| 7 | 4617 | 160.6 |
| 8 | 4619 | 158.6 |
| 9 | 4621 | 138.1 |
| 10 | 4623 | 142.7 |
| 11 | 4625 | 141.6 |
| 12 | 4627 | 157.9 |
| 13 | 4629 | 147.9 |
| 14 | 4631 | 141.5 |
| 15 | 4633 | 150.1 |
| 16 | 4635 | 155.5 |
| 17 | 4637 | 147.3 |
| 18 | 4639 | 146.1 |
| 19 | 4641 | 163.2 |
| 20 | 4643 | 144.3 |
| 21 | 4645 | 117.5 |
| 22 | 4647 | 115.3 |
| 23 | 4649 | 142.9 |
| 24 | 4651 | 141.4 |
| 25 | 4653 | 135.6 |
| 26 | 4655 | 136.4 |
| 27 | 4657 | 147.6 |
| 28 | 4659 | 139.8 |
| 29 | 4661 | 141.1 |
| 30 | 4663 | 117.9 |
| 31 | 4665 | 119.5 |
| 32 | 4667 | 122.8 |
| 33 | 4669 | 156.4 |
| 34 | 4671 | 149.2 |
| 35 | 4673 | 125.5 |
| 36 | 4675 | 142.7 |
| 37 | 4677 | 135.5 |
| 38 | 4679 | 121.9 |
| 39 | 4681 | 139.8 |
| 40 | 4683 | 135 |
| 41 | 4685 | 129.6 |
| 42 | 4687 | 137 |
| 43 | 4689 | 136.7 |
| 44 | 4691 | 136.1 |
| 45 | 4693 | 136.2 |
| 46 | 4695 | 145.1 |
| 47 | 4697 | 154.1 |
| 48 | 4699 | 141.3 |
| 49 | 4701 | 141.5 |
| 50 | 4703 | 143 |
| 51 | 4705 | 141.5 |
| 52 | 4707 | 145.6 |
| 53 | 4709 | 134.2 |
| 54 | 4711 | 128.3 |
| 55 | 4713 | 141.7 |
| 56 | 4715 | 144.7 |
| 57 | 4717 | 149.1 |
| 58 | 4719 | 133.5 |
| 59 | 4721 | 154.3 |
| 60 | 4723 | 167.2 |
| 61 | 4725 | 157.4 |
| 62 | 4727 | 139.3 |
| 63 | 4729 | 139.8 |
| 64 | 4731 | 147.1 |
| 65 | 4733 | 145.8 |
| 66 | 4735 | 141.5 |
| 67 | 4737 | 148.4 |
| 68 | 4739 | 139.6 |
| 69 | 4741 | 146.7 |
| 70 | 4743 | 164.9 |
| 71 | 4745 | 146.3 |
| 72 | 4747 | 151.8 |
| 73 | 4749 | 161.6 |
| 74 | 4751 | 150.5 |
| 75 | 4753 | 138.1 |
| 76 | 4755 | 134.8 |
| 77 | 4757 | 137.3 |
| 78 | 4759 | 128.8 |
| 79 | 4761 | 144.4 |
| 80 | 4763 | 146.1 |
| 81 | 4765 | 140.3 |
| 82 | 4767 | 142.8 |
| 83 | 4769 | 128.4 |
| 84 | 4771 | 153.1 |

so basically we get 6.08 angstrom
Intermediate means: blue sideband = 150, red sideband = 148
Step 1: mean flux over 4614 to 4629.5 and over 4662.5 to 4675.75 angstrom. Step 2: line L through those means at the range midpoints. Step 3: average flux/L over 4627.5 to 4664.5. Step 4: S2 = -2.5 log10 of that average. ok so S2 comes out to 0.01 mag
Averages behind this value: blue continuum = 150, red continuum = 134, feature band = 141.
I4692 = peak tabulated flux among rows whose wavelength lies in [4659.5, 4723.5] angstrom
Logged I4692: 167.2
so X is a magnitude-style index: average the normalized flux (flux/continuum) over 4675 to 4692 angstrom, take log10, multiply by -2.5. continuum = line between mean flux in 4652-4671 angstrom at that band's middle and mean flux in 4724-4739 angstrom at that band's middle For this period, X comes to 0.04 mag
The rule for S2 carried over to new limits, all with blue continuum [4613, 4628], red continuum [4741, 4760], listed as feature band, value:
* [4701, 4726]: 0.017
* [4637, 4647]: 0.067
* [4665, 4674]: 0.093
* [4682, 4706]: 0.060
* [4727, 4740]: 0.024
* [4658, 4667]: 0.156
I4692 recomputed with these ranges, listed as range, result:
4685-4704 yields 154.1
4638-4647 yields 163.2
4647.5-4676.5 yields 156.4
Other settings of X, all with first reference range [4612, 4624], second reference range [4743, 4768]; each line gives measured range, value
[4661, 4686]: 0.113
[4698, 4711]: 0.049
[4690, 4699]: 0.032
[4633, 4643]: -0.017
